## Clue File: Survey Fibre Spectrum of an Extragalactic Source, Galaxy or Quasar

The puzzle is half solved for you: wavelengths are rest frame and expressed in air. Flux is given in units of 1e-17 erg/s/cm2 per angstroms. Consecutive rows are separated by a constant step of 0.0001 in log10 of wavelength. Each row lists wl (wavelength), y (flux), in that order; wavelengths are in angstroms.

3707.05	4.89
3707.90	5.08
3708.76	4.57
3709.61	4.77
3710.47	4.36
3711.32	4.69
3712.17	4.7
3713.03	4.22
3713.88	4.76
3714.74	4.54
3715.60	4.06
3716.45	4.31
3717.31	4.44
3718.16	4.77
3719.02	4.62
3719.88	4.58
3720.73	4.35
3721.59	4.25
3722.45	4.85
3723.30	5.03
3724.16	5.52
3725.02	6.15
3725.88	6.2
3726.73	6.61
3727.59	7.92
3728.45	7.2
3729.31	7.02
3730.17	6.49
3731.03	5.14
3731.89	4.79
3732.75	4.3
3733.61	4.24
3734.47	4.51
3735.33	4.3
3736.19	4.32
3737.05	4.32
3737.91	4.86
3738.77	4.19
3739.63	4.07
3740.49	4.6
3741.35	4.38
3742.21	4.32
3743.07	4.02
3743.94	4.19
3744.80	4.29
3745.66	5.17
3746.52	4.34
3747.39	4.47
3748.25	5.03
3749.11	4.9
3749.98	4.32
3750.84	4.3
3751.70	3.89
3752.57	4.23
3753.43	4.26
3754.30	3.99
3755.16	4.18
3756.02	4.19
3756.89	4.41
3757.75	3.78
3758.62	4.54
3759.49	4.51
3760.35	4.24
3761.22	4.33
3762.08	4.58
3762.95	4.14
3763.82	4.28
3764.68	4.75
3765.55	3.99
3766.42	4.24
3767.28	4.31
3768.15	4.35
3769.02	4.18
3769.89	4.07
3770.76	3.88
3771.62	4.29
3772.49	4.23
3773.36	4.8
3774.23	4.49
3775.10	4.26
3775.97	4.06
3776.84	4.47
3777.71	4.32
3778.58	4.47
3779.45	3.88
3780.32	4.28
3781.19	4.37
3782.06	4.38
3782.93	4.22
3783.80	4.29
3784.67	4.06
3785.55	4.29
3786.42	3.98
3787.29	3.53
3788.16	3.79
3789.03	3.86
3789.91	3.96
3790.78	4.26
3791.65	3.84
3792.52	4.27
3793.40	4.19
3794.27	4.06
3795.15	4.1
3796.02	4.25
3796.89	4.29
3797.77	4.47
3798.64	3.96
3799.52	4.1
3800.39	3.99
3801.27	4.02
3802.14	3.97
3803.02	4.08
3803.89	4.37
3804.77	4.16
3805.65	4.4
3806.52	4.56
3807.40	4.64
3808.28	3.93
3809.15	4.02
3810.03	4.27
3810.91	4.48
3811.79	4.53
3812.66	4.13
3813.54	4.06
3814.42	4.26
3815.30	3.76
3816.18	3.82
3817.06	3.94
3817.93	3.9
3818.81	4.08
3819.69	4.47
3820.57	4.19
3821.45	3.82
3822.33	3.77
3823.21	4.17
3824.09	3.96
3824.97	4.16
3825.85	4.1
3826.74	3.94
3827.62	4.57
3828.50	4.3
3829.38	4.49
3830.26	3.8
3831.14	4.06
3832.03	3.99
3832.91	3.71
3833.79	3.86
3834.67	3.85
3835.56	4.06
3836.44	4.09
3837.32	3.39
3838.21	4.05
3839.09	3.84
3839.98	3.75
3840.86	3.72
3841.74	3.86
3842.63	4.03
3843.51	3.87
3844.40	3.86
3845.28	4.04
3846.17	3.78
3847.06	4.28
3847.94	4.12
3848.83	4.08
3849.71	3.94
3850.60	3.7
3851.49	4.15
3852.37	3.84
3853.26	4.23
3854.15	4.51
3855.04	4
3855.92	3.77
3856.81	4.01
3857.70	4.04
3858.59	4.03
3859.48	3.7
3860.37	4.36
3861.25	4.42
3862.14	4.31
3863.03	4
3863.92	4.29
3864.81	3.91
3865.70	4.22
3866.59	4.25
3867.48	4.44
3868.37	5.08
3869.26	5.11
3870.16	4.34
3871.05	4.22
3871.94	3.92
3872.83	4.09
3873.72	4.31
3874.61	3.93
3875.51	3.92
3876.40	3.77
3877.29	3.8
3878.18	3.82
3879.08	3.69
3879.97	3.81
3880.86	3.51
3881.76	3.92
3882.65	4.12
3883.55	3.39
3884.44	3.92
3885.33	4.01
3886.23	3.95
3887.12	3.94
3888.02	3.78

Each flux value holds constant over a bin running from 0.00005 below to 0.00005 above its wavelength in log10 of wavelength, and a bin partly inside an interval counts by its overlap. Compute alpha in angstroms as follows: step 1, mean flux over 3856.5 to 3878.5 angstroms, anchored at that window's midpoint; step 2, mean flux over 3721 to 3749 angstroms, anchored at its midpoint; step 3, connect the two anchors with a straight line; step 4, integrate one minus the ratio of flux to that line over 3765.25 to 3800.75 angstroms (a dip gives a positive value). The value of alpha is 4.1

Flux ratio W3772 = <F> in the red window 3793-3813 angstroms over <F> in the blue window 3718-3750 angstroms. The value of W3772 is 0.85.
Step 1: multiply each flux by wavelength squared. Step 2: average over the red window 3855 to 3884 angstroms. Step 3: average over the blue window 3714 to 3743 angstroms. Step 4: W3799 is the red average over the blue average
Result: 0.9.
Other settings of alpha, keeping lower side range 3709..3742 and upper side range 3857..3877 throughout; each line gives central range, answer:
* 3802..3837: 2.7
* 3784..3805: 2.3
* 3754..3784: 2.8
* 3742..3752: 0.8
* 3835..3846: 1.2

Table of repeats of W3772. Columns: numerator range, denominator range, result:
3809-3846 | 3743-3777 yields 0.93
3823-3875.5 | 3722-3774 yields 0.87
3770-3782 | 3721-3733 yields 0.74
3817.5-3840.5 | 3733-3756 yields 0.92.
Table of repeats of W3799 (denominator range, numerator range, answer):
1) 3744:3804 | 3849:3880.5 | 1.02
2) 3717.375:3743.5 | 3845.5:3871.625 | 0.88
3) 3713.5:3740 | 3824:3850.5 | 0.83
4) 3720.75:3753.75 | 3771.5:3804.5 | 0.87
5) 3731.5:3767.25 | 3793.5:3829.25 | 0.98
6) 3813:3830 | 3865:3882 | 1.03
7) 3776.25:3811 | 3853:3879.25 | 1.04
